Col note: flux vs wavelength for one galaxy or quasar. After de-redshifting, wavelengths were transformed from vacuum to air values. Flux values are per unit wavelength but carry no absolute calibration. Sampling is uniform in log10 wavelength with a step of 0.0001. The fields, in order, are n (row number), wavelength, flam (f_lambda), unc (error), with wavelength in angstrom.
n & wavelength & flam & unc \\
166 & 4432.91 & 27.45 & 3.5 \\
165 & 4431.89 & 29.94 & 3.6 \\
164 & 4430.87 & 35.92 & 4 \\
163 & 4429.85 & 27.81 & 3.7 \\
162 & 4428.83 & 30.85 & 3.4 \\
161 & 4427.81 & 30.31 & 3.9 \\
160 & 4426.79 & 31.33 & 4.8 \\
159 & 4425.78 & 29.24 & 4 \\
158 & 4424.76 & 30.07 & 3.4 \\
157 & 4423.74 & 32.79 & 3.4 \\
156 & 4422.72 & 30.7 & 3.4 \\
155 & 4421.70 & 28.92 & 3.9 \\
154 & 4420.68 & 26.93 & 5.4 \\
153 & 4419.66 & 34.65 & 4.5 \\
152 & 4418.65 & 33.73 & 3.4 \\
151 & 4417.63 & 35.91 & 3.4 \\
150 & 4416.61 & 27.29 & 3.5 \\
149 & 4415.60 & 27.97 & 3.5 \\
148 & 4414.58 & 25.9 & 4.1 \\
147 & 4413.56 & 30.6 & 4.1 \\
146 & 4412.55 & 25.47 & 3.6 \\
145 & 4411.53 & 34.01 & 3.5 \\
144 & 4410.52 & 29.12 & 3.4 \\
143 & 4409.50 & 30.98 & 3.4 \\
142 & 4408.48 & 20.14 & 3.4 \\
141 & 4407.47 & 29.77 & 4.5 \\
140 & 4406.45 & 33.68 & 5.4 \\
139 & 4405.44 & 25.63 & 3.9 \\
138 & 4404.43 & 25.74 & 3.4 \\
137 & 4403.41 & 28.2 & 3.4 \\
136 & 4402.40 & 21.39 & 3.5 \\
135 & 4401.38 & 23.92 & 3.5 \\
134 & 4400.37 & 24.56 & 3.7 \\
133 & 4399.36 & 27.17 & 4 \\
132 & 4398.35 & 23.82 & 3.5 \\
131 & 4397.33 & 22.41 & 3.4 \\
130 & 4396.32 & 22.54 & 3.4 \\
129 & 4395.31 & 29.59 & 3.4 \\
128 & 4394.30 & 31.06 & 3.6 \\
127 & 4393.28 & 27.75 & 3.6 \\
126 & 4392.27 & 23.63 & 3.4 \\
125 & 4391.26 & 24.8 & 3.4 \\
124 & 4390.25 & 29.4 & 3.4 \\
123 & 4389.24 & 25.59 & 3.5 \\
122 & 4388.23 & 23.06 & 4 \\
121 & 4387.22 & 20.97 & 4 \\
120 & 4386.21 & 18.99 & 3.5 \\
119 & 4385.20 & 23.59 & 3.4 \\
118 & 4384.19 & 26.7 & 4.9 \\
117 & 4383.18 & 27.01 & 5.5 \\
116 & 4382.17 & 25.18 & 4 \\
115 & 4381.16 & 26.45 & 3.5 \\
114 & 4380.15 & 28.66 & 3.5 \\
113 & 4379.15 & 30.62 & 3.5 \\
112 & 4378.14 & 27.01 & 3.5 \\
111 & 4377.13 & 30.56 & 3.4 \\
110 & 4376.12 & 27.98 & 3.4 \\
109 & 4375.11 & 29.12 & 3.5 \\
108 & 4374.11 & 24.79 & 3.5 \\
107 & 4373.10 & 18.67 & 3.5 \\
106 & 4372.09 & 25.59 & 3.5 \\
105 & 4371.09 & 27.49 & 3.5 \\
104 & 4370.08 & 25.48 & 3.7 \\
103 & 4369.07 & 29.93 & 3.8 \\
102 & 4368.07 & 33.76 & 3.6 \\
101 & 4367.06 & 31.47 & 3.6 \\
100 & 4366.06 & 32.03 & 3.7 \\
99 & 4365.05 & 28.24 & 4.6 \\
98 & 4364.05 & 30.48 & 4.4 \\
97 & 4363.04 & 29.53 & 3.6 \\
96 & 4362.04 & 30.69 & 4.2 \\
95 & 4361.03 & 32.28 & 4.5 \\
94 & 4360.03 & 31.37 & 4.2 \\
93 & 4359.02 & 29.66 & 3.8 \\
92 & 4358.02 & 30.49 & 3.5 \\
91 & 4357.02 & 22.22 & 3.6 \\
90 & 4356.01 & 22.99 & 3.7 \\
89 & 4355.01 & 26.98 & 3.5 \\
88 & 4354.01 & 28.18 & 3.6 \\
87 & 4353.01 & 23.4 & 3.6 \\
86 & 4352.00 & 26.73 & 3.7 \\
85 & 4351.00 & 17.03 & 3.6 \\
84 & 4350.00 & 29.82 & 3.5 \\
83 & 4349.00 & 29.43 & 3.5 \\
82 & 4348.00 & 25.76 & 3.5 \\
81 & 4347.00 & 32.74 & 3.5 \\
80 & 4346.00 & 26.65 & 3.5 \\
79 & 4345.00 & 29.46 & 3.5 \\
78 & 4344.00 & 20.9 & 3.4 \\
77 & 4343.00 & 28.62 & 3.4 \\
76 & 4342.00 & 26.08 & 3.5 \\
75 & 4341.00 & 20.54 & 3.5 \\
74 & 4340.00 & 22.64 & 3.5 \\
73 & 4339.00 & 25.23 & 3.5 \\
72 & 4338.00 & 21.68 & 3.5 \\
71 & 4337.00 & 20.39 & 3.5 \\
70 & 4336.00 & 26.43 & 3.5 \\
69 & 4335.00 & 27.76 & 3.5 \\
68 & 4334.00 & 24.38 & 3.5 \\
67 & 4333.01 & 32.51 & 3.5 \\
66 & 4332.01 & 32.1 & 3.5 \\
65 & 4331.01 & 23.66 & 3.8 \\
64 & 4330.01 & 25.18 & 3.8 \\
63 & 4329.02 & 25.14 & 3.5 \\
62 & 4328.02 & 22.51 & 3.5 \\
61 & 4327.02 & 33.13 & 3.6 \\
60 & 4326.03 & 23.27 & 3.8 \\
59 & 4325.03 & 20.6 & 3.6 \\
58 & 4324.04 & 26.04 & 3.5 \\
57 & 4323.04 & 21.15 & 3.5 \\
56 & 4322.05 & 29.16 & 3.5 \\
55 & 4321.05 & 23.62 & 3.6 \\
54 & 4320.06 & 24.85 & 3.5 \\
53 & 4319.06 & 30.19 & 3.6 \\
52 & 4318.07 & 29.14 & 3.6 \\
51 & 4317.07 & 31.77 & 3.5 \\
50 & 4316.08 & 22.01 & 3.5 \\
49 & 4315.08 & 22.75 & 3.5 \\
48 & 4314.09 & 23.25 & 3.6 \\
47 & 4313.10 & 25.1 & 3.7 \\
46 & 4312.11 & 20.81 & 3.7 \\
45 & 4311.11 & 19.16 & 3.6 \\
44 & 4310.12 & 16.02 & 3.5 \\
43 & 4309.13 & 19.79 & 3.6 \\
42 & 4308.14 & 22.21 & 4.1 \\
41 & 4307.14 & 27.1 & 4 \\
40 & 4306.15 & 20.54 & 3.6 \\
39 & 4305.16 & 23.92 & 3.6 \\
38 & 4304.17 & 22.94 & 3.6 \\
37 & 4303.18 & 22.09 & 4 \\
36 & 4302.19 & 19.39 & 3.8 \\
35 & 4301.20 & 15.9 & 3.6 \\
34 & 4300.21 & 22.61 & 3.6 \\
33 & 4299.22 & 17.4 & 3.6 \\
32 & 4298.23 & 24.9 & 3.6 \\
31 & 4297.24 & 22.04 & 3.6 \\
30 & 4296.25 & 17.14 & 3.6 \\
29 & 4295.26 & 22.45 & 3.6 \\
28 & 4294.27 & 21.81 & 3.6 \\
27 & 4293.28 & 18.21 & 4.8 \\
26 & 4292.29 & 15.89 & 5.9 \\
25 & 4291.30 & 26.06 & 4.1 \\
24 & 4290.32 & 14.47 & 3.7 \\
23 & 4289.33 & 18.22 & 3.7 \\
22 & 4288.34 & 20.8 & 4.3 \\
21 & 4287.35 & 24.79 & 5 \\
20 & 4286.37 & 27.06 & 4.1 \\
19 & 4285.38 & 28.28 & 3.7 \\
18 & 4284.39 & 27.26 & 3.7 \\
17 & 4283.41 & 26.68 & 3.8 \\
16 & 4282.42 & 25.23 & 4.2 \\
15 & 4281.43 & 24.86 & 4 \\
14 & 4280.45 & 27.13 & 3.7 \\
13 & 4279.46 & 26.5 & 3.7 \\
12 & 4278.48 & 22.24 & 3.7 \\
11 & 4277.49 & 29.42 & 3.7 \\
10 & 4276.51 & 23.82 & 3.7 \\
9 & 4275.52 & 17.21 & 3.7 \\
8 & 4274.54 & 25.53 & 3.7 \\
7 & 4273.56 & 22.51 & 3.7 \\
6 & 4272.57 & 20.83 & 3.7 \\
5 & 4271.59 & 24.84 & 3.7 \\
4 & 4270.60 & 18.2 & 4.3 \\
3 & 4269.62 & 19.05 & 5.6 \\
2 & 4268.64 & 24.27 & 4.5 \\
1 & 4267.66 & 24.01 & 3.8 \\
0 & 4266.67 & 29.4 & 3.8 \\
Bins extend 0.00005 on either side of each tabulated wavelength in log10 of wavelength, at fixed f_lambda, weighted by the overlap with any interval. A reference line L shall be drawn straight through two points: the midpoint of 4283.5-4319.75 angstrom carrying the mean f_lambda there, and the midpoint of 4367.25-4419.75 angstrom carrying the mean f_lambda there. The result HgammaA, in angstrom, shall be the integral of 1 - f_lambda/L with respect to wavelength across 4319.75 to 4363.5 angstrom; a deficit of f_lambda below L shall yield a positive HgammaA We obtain -3.2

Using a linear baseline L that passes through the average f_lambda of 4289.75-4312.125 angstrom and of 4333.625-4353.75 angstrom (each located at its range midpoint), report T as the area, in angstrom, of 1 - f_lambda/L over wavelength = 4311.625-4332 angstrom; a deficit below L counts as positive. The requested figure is -2.2 angstrom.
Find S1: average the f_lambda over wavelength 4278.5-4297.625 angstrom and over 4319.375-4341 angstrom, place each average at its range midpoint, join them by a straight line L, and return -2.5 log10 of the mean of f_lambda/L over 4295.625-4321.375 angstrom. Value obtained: 0.07 mag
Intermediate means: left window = 22.9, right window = 25.2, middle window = 22.6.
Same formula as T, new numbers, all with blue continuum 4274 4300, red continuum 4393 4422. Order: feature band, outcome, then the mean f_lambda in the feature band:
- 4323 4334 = -0.6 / 26.1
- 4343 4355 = -0.5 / 26.5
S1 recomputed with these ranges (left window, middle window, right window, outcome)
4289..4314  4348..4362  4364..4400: -0.10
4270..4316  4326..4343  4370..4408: -0.08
